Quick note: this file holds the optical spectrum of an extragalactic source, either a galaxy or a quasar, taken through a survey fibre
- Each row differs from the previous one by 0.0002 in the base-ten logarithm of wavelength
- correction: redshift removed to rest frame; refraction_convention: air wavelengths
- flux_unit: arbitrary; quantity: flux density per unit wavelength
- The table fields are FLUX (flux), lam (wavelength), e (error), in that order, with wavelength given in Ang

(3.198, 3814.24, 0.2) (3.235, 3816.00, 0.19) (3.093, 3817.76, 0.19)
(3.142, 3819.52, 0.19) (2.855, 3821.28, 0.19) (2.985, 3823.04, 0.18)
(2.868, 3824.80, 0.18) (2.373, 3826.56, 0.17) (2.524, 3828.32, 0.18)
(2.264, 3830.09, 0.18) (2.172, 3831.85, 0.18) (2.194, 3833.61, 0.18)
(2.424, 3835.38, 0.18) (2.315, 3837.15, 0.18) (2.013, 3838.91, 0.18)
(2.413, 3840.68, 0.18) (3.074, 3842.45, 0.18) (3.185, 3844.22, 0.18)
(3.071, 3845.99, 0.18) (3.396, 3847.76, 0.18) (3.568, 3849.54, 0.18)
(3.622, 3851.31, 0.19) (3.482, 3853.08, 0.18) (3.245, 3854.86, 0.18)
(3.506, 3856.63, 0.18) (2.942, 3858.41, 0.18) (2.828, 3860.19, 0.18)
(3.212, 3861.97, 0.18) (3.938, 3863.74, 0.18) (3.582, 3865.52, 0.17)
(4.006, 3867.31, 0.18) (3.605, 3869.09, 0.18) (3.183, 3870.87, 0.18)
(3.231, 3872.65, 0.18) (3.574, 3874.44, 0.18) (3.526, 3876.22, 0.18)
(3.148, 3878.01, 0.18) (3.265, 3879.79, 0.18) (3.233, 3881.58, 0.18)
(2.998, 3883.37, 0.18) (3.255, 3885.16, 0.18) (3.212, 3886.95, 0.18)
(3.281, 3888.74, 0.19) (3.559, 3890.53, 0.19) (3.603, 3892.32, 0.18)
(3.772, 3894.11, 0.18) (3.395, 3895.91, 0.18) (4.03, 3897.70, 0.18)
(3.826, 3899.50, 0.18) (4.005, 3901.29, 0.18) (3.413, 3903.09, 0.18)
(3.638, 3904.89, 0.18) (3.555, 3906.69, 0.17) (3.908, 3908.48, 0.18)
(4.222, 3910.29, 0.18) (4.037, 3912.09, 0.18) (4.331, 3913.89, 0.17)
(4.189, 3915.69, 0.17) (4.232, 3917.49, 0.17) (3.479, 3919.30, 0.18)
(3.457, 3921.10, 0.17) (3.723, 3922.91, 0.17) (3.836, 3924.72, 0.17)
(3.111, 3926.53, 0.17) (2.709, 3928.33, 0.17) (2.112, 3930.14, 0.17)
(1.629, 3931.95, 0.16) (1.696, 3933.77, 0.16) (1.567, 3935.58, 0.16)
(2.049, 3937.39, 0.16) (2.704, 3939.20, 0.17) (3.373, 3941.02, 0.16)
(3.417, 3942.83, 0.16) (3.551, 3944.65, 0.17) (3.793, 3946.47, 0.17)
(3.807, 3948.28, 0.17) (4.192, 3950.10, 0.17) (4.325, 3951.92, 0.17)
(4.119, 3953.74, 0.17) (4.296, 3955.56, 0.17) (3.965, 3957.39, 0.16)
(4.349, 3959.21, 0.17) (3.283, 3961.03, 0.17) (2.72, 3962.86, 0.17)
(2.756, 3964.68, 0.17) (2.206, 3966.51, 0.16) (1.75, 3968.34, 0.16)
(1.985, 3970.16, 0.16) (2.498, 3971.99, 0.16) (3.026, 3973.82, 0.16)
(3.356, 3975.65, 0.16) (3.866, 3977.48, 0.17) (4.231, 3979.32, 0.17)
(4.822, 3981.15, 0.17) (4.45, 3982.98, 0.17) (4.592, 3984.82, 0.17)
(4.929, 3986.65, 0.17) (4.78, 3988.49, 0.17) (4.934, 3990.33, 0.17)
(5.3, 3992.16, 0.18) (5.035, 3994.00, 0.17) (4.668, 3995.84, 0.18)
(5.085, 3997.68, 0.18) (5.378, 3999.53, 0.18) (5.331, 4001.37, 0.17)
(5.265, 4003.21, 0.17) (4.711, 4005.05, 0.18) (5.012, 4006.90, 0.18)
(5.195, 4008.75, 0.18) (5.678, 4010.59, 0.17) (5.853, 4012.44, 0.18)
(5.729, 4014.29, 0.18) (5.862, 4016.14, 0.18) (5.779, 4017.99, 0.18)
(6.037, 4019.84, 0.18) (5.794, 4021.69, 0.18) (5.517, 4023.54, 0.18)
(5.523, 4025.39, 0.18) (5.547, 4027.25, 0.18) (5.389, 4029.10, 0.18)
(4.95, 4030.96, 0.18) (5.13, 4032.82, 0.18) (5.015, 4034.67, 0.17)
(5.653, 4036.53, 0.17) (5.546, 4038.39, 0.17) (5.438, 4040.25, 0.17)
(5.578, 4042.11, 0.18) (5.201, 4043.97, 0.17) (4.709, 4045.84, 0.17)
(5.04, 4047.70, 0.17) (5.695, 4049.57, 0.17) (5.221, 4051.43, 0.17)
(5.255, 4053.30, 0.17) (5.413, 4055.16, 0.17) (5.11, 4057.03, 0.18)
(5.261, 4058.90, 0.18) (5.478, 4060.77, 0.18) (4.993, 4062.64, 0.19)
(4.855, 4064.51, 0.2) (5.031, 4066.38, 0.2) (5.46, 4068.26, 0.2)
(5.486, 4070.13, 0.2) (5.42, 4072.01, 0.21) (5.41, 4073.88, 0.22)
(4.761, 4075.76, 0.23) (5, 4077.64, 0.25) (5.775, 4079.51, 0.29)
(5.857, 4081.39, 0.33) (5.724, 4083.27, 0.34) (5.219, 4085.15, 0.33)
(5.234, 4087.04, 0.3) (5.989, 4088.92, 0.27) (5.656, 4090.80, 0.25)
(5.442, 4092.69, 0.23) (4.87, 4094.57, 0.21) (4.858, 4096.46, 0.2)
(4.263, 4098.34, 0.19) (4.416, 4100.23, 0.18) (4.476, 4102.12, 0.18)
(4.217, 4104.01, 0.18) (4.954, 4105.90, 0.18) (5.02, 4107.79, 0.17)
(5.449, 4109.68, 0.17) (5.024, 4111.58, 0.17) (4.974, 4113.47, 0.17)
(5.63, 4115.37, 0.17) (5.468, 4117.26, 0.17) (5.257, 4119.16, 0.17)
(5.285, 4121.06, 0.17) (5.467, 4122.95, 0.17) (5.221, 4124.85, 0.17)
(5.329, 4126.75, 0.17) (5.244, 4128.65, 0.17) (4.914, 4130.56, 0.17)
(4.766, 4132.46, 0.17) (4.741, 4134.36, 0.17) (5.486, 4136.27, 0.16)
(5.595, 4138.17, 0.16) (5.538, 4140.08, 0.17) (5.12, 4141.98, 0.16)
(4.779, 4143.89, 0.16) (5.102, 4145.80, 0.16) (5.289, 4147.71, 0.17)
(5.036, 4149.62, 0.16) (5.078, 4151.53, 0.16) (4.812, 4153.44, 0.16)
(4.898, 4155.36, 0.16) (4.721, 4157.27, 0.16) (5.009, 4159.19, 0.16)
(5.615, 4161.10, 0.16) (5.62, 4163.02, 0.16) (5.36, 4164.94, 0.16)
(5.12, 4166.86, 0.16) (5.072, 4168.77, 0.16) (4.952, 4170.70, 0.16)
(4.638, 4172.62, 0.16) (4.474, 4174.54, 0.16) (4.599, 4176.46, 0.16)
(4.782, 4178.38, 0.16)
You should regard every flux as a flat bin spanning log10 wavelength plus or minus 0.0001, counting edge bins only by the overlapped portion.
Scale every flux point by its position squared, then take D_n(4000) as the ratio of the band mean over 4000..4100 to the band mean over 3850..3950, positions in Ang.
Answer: 1.7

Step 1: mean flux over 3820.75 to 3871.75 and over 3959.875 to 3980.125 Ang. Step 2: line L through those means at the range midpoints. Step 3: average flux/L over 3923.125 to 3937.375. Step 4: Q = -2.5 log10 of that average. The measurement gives 0.20 mag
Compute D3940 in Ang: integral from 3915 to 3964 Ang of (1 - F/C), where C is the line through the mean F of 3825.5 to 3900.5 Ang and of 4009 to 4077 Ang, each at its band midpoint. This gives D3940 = 9.5 Ang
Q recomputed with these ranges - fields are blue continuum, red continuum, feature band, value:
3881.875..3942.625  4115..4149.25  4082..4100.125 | -0.08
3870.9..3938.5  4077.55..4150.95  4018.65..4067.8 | -0.17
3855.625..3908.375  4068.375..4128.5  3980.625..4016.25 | -0.16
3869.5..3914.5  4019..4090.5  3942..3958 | 0.07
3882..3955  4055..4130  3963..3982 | 0.30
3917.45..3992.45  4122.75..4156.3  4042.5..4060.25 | -0.21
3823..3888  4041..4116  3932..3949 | 0.35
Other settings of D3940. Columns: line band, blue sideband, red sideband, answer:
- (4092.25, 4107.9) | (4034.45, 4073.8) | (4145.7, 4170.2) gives 1.6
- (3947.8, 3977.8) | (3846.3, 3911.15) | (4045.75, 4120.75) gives 6.3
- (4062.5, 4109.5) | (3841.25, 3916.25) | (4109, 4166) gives -2.8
